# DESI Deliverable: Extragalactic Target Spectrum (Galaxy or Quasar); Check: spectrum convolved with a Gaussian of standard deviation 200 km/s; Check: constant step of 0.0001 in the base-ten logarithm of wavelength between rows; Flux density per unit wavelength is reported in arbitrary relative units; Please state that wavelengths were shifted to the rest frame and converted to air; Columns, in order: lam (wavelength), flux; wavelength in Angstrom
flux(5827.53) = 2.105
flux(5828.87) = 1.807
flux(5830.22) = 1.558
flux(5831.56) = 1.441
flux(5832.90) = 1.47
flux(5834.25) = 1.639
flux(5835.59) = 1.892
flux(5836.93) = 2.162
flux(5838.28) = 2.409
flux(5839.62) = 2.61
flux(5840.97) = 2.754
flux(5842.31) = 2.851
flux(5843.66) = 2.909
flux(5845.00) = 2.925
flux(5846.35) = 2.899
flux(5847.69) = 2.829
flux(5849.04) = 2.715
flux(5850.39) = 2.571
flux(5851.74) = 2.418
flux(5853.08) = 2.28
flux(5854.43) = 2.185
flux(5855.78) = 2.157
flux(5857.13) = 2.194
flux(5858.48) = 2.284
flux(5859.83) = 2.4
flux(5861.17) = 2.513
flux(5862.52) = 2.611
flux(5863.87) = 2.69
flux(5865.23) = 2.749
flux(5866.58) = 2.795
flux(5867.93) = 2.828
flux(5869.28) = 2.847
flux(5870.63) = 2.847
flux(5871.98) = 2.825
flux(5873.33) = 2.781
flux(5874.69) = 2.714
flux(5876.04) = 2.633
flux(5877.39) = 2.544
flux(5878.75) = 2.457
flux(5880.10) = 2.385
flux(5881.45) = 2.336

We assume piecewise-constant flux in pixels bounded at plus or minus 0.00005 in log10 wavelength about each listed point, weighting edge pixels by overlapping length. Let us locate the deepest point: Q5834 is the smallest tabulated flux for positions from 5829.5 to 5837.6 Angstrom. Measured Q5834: 1.441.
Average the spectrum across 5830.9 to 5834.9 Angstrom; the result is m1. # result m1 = 1.51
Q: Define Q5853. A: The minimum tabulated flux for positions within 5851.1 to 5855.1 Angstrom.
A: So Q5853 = 2.185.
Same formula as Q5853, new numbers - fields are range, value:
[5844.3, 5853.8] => 2.28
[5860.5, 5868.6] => 2.513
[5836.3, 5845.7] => 2.162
